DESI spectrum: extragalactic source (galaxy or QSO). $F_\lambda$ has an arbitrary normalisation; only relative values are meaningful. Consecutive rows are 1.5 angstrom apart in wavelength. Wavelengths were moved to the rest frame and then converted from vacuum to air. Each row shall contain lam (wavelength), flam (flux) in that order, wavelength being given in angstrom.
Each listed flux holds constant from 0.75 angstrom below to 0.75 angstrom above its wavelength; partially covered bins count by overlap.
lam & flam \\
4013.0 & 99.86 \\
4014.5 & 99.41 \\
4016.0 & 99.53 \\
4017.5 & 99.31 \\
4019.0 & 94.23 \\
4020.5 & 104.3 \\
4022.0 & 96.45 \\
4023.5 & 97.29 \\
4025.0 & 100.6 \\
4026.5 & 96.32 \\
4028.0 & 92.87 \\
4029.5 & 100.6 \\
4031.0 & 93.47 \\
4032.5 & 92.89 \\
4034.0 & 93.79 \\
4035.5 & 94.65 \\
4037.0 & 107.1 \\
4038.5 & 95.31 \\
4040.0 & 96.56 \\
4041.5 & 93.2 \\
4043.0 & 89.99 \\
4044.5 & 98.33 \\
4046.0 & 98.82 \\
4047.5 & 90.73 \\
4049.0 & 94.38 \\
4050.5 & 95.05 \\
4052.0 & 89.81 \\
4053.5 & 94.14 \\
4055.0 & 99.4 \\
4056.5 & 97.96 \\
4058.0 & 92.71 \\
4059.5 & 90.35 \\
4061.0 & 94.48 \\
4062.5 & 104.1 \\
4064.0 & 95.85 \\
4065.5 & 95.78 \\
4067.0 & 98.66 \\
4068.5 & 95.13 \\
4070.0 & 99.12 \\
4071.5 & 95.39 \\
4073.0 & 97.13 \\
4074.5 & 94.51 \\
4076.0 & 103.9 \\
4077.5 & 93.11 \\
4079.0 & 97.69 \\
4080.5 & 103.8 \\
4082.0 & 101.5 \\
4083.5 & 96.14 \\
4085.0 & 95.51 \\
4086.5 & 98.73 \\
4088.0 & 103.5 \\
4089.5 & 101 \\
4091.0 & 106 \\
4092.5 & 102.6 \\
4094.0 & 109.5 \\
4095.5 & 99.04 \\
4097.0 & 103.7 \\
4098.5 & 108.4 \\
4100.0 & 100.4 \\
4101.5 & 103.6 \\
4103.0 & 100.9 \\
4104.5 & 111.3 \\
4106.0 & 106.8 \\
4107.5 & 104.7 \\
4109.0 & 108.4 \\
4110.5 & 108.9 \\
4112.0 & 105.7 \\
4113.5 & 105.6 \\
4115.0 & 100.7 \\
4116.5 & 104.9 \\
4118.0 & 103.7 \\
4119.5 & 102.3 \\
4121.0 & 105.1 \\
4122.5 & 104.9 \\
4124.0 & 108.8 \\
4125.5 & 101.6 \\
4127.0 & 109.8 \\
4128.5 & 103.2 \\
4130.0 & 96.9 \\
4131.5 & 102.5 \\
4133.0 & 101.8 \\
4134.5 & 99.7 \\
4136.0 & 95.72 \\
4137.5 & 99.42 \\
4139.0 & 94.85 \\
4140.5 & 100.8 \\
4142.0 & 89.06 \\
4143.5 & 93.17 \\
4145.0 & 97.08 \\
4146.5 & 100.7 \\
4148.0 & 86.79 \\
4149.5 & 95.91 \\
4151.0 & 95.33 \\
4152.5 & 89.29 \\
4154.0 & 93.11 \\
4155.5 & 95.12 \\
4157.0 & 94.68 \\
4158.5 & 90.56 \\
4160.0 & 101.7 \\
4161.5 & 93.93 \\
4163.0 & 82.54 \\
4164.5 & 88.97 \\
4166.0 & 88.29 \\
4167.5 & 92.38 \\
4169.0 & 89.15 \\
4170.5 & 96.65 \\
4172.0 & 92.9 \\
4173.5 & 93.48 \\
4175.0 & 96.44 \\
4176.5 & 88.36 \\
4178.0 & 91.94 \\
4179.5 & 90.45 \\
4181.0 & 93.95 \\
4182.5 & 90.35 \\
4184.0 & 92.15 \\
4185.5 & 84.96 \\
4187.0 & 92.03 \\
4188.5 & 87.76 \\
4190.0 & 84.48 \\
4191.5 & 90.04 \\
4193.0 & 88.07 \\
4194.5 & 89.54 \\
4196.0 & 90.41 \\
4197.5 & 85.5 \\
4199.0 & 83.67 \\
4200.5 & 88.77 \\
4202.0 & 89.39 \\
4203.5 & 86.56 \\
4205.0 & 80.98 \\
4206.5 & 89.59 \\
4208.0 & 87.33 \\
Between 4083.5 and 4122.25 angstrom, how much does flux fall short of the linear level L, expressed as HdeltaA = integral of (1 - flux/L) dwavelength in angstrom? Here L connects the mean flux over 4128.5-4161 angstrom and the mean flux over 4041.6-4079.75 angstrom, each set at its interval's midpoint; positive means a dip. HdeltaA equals -3.21 angstrom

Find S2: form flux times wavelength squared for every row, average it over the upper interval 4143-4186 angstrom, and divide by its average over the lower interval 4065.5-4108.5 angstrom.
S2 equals 0.9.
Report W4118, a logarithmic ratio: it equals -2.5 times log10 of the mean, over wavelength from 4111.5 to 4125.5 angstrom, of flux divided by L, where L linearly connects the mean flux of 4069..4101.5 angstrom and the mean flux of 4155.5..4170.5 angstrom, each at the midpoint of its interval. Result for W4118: -0.08 mag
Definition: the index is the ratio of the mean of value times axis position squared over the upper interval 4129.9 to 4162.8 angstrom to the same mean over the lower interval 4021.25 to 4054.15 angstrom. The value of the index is 1.1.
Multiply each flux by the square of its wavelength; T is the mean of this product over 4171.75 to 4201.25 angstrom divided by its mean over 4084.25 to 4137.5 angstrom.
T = 0.9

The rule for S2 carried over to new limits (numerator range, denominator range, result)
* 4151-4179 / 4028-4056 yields 1.03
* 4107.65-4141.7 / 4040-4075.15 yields 1.11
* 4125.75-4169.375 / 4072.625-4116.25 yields 0.95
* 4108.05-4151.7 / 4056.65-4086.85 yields 1.07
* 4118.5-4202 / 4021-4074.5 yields 1.04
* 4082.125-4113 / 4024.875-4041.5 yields 1.11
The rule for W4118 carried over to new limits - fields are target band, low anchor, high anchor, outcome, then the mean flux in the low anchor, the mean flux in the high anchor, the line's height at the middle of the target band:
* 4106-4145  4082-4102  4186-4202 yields -0.05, 102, 88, 97.5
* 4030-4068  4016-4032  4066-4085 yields 0.02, 97.6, 97.9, 97.7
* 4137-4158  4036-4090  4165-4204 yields -0.03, 96.9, 89.9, 92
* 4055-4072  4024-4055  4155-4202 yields -0.02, 95.5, 90.6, 94.7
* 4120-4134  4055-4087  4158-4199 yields -0.11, 97.3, 90.5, 93.7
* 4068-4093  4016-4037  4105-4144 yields 0.01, 97.1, 102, 100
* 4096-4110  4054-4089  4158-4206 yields -0.11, 97.6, 89.9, 95.4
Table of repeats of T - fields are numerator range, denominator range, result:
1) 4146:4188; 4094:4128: 0.90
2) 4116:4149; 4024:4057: 1.09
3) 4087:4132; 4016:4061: 1.13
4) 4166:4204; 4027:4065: 1.01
